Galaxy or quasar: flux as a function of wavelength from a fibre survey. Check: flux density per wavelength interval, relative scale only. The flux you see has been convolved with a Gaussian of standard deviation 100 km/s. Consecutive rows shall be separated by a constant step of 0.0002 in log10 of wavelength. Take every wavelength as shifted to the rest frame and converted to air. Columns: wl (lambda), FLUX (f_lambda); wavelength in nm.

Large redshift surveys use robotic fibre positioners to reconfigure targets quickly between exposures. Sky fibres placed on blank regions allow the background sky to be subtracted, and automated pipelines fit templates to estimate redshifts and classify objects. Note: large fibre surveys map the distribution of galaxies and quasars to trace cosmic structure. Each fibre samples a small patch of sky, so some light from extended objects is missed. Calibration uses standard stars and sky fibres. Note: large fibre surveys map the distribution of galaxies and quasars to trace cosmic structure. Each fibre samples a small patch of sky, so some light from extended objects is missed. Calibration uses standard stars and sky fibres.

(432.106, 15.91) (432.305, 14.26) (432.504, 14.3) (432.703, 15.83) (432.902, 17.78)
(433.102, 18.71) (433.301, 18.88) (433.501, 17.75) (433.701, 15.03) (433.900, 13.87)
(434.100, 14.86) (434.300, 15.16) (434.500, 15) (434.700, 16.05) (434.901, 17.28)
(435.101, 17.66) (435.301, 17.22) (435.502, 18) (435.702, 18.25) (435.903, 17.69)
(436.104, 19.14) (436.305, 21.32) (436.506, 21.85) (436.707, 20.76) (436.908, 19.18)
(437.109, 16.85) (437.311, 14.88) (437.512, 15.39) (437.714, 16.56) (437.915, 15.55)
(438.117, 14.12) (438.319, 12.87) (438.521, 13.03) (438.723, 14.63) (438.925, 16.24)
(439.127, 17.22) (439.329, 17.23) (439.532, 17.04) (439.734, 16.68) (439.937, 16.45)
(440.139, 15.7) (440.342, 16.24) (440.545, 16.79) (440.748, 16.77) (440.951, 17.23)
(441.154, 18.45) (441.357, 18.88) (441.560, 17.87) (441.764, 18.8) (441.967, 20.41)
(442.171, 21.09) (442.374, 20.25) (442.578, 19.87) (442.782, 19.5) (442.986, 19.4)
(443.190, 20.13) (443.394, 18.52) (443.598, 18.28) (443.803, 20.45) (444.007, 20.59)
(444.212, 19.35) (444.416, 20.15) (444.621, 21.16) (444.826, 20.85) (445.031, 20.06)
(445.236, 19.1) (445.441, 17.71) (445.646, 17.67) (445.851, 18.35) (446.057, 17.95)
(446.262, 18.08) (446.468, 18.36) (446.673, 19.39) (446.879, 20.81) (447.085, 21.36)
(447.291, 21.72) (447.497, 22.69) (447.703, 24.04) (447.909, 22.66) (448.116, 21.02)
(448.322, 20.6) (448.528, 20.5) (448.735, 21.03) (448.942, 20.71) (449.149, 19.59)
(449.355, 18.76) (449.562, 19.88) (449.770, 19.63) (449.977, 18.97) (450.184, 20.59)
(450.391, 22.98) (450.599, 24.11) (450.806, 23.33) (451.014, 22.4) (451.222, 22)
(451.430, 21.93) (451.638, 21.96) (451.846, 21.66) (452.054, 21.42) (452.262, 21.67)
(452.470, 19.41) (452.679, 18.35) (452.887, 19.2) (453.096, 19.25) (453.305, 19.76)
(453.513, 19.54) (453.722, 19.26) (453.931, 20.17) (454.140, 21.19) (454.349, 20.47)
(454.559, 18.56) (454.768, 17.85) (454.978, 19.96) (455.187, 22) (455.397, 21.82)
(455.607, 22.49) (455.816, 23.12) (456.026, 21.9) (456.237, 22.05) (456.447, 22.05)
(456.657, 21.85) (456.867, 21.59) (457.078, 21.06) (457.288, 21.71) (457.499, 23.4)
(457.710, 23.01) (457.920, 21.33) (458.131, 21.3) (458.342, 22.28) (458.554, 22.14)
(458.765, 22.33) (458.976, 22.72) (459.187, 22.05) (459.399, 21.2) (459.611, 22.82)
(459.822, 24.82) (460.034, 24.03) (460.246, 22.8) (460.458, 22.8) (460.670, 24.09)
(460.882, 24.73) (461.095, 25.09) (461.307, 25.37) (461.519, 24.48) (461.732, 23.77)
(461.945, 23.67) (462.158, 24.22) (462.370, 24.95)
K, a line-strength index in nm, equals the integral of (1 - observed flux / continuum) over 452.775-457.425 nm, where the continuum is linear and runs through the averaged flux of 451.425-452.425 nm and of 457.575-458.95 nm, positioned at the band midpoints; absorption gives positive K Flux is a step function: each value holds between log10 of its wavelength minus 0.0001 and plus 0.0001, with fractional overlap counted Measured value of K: 0.230 nm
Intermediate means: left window 21.6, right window 22.1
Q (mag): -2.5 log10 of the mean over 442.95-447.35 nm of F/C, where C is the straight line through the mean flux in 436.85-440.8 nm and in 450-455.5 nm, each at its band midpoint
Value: -0.08 mag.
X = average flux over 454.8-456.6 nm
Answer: 21.8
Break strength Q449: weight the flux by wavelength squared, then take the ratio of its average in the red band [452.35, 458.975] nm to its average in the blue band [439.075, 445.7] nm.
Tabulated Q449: 1.19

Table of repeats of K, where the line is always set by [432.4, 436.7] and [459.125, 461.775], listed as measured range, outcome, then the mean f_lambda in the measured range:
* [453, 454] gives 0.11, 19.6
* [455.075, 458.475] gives 0.11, 22.1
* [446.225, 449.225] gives -0.05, 20.9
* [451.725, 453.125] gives 0.10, 20.2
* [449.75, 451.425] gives -0.05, 21.9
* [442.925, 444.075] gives 0.00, 19.5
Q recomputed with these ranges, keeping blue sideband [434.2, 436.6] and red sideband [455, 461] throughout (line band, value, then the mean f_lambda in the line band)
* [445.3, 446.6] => 0.110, 18.1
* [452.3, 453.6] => 0.109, 19.4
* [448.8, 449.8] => 0.050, 19.8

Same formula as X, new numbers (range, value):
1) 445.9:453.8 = 20.7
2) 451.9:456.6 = 20.6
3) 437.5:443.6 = 17.3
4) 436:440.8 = 16.8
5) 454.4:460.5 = 21.9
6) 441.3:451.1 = 20.2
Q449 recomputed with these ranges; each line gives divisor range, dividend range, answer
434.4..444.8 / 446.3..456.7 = 1.23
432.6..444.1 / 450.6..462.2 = 1.36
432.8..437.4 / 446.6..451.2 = 1.29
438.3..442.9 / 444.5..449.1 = 1.19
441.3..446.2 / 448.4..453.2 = 1.11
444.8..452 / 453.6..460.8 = 1.10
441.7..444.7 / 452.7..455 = 1.03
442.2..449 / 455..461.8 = 1.20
